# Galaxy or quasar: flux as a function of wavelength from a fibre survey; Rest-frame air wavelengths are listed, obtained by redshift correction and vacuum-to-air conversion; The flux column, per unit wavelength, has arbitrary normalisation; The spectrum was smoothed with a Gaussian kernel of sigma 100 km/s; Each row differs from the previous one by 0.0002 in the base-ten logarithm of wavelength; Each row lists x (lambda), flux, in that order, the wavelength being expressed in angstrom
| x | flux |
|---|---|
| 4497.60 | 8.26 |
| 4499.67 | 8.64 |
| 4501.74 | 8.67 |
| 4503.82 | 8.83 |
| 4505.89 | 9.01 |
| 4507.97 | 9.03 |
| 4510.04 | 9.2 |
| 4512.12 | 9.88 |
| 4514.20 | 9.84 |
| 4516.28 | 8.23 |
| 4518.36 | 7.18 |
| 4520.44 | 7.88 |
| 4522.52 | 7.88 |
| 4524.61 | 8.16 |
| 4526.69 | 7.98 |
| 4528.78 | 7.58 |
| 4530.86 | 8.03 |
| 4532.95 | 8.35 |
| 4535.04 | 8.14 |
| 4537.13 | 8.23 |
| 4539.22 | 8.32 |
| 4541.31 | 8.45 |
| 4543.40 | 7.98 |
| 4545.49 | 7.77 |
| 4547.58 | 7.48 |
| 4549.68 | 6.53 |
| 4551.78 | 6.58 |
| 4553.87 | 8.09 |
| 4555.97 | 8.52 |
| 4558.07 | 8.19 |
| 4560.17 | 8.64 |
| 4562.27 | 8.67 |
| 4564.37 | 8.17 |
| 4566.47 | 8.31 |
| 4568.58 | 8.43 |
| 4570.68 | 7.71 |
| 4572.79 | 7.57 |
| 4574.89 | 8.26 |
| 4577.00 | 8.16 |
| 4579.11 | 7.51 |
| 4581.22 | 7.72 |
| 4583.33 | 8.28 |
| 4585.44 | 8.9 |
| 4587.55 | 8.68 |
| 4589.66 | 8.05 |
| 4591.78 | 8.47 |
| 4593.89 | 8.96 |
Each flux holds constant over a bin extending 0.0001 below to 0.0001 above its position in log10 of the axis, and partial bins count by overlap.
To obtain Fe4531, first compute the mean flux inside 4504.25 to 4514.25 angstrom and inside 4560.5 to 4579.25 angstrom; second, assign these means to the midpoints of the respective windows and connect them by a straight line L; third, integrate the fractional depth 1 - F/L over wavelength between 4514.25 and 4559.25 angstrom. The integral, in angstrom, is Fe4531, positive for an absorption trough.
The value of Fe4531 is 4.4 angstrom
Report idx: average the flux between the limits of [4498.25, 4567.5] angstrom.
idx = 8.25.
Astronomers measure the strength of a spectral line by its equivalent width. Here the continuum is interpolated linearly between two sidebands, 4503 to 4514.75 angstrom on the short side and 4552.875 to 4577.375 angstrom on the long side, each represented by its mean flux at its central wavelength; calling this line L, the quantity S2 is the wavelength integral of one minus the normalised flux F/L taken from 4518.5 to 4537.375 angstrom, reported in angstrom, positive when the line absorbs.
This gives 2.0 angstrom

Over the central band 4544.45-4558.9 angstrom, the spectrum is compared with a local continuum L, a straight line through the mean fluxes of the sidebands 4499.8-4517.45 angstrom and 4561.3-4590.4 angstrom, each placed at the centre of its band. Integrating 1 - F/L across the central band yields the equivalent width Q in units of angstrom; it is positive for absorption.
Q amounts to 1.53 angstrom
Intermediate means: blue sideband 9.05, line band 7.58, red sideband 8.17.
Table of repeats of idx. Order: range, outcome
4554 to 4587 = 8.21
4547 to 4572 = 7.95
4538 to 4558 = 7.77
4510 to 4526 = 8.47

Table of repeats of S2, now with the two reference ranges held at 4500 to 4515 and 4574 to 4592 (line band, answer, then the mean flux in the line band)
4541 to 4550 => 1.1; 7.67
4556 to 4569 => 0.1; 8.41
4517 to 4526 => 1.2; 7.8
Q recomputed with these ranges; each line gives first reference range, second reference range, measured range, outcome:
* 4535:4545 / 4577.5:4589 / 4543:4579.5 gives 1.3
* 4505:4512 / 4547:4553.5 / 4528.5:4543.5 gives -0.9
